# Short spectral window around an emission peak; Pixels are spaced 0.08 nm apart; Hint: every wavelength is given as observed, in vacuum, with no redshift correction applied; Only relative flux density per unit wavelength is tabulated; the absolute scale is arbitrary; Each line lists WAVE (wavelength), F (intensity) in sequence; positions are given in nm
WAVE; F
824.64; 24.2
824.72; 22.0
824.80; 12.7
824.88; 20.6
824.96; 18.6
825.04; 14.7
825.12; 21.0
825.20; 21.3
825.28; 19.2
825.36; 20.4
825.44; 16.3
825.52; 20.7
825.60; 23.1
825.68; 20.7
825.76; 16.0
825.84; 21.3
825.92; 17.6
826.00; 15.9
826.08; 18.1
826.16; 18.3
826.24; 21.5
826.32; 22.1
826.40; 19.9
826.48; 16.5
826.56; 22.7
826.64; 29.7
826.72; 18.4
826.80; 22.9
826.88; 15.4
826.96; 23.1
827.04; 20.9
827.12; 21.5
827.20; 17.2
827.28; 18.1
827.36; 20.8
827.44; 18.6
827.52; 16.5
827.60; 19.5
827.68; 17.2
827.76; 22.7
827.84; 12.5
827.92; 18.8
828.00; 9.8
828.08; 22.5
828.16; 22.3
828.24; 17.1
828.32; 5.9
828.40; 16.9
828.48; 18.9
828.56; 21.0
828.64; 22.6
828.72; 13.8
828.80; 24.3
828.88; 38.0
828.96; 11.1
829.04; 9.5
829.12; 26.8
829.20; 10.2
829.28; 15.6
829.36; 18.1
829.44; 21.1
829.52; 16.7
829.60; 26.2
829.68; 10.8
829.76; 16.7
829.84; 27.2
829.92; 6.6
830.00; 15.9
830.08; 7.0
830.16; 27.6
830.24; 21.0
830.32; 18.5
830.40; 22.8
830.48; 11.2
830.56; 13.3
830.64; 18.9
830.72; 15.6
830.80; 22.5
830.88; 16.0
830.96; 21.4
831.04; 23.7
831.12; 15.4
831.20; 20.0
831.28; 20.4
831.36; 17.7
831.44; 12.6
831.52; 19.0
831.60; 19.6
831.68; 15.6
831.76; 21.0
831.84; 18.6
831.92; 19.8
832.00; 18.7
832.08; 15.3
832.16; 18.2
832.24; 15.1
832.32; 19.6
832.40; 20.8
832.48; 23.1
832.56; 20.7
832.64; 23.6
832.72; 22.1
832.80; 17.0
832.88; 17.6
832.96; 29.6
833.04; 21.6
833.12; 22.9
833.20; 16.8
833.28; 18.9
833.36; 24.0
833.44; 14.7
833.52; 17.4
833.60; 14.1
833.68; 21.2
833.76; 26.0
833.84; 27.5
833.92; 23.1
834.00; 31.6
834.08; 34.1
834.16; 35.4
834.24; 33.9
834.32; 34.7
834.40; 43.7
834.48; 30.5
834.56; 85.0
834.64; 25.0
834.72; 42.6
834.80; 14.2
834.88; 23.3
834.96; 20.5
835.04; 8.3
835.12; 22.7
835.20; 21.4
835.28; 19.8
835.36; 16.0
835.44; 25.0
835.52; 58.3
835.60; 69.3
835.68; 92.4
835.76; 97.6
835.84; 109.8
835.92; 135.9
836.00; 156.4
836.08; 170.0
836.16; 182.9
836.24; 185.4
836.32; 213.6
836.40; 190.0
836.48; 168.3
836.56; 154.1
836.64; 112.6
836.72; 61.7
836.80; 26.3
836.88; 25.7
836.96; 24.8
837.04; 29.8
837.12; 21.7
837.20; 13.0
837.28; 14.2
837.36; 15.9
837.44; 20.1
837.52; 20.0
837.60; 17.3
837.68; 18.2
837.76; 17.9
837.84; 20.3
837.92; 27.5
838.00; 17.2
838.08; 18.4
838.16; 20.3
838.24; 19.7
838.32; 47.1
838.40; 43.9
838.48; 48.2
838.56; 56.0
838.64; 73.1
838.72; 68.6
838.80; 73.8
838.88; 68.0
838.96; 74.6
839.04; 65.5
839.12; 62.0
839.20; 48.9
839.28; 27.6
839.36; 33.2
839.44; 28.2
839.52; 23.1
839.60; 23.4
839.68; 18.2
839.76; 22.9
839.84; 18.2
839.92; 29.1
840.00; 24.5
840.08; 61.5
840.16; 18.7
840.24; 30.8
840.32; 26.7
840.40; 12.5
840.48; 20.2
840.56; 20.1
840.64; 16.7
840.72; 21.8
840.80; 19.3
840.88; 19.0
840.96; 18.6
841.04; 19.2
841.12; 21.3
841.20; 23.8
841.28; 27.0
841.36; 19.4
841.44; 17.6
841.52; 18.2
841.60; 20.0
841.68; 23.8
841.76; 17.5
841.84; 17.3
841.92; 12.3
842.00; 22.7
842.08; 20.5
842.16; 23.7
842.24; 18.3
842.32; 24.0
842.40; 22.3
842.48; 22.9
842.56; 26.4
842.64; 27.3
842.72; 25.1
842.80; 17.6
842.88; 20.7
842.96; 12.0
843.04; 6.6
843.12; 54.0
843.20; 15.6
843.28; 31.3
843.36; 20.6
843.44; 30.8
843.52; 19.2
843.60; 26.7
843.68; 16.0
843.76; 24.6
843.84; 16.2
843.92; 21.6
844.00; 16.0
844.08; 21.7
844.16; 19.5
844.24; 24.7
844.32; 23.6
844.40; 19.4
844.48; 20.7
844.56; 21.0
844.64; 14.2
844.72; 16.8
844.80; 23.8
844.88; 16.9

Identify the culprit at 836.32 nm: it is Halpha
